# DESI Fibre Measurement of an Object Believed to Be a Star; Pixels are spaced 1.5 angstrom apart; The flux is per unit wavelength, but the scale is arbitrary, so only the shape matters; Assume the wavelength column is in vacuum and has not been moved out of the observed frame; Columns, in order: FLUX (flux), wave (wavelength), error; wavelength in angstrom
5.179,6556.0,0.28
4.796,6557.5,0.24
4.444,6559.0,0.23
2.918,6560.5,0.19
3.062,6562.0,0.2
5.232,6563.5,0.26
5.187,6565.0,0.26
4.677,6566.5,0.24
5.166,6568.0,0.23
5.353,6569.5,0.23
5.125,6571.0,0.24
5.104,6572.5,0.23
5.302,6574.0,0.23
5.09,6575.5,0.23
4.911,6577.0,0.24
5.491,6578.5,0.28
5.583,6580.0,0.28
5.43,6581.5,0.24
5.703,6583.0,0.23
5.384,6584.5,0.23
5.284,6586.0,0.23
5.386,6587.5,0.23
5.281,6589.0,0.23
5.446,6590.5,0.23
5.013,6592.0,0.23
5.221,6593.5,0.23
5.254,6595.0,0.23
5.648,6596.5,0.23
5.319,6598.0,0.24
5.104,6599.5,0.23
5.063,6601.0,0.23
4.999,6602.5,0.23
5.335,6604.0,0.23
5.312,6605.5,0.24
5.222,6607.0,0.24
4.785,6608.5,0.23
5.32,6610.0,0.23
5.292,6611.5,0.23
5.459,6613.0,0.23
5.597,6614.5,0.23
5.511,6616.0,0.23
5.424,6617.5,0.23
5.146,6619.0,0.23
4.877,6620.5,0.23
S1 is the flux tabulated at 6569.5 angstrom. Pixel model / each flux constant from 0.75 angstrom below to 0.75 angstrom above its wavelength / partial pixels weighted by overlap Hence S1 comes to 5.353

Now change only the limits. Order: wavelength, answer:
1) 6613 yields 5.459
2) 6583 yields 5.703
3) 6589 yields 5.281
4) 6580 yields 5.583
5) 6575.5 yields 5.09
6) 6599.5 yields 5.104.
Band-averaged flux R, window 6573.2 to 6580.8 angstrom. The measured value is 5.28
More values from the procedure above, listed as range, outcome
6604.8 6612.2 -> 5.18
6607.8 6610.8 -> 5.06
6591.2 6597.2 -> 5.28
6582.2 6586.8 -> 5.46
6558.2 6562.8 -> 3.51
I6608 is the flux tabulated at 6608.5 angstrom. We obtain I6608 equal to 4.785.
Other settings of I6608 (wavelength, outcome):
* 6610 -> 5.32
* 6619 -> 5.146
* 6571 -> 5.125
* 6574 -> 5.302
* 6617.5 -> 5.424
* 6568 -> 5.166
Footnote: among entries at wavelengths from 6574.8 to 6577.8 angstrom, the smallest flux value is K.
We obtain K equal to 4.911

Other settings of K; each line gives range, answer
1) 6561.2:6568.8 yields 3.062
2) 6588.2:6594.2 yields 5.013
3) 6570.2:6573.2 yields 5.104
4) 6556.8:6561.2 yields 2.918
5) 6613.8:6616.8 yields 5.511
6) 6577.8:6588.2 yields 5.284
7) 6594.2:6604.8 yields 4.999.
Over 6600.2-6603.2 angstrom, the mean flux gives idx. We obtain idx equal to 5.03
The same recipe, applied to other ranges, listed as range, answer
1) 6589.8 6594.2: 5.22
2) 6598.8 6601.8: 5.08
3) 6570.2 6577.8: 5.11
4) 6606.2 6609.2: 5.01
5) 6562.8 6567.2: 5.03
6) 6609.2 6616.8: 5.43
